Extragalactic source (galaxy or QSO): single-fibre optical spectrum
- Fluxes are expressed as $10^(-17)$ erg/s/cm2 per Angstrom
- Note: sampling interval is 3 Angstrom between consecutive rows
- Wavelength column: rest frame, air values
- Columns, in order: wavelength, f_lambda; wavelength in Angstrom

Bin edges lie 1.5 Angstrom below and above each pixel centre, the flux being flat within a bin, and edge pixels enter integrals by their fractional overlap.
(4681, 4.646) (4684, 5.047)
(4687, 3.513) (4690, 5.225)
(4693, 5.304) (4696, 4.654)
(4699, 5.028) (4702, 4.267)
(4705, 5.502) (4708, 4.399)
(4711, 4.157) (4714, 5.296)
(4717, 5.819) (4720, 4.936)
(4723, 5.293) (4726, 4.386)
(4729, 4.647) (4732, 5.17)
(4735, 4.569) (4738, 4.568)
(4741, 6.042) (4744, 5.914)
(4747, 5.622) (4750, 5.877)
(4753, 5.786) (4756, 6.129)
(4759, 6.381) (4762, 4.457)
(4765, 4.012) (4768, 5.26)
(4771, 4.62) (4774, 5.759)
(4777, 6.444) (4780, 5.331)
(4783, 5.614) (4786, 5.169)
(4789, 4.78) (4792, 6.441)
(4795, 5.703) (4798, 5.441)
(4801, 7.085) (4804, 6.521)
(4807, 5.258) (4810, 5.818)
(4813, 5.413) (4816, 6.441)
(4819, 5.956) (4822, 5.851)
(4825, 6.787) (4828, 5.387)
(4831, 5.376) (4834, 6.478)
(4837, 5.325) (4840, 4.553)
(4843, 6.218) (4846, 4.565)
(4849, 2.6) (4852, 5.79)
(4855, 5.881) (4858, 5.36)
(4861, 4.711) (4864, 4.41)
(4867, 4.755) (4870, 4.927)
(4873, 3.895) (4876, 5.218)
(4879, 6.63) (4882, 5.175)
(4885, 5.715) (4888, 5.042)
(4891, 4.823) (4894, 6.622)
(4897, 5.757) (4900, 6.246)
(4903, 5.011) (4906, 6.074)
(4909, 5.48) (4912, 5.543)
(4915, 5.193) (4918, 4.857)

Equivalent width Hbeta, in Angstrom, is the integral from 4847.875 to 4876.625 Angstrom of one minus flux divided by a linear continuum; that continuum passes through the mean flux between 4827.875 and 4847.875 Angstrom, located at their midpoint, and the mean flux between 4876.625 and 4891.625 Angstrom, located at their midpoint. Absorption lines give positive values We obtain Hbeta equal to 3.5 Angstrom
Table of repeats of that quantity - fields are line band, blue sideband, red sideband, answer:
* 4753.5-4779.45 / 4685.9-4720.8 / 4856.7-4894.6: -2.29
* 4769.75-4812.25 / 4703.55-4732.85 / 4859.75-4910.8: -4.95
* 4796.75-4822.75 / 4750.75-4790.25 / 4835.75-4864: -4.07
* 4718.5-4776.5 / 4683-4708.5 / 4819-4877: -3.96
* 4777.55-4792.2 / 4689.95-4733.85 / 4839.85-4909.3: -1.10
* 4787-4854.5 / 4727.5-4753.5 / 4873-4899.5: -2.16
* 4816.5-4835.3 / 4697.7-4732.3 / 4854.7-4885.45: -3.53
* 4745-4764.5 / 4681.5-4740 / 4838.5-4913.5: -2.69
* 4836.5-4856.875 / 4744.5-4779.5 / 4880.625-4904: 2.05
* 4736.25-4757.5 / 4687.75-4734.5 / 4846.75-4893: -3.28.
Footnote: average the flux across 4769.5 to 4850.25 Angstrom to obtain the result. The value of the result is 5.6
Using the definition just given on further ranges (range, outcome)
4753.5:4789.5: 5.36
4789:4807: 6.04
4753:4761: 6.05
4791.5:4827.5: 6.03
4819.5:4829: 6.04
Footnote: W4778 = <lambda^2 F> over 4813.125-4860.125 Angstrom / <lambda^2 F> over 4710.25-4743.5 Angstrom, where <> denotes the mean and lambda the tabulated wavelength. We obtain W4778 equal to 1.14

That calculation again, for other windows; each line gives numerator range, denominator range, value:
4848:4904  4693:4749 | 1.11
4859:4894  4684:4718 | 1.14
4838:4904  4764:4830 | 0.94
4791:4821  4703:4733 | 1.26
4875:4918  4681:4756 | 1.19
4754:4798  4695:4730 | 1.15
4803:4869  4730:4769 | 1.05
